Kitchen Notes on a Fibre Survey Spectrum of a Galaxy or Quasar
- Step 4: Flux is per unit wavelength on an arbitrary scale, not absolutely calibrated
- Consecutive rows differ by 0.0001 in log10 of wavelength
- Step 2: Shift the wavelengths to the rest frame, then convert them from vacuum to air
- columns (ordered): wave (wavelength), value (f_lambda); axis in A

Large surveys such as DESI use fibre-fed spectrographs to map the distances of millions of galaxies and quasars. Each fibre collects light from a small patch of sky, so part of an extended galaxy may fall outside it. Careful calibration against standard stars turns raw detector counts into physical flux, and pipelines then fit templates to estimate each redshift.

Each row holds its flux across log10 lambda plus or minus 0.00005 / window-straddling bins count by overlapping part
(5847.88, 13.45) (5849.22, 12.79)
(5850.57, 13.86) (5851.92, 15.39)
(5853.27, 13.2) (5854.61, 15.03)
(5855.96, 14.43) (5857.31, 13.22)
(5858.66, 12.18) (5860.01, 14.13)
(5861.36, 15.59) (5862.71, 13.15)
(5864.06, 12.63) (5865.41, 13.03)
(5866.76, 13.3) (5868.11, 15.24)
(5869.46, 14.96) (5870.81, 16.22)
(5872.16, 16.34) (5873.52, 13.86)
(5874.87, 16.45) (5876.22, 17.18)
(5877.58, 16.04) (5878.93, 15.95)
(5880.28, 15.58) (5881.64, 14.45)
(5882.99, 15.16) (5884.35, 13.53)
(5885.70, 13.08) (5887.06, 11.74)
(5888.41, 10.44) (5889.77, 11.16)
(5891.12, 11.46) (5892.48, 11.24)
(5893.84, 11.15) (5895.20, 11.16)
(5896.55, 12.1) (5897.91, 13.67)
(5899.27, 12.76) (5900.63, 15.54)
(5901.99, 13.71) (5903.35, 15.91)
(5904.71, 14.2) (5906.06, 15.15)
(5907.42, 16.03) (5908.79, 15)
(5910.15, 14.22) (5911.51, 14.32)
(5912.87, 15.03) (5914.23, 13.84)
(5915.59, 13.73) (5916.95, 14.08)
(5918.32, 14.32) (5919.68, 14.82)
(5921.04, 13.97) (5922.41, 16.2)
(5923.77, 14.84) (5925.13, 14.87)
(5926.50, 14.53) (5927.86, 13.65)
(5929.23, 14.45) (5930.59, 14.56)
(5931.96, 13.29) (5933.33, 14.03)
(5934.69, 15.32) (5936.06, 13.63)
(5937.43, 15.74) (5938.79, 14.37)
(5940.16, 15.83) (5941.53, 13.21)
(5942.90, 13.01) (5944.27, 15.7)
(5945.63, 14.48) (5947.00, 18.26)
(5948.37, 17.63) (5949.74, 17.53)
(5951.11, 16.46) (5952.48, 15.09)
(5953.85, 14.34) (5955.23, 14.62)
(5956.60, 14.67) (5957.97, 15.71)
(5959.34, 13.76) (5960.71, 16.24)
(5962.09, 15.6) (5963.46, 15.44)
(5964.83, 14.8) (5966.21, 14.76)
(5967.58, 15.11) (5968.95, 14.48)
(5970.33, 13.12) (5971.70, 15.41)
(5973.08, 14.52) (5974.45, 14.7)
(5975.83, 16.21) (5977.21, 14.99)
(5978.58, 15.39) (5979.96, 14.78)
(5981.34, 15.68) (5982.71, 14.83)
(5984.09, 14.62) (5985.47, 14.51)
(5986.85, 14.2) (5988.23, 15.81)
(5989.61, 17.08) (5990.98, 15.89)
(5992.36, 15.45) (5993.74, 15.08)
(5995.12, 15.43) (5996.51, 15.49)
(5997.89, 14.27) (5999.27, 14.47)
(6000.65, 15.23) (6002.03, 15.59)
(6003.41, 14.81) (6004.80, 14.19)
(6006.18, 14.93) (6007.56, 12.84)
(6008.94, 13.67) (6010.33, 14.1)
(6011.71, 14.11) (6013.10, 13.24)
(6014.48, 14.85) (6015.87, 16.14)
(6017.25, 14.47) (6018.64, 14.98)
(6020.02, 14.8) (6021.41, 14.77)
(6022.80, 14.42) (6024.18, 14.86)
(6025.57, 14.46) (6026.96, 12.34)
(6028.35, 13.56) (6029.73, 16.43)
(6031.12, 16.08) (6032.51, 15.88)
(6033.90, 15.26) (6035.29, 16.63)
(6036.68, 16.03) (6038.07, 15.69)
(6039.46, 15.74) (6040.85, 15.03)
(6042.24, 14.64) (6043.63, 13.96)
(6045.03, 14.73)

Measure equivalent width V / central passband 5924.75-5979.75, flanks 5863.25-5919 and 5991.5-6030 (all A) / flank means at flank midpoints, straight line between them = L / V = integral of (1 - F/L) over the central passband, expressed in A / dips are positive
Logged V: -2.6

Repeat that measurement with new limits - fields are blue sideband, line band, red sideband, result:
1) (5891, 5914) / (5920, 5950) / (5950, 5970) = -0.86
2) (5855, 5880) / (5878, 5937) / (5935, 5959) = 4.20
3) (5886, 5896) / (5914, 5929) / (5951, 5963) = -1.63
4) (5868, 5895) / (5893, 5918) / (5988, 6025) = 0.32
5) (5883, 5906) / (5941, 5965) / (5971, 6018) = -2.31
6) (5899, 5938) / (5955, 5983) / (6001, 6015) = -1.20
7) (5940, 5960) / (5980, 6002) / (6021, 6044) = 0.01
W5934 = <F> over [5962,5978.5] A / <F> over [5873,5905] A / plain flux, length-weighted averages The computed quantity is 1.1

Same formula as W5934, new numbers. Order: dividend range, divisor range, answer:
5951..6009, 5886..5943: 1.08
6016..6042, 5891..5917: 1.10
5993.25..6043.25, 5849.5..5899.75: 1.08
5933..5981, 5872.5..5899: 1.12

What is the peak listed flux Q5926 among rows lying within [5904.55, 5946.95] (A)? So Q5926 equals 16.2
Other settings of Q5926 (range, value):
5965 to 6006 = 17.08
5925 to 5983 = 18.26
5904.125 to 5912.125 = 16.03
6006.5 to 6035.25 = 16.43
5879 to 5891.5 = 15.58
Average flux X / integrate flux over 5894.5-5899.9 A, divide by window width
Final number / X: 12.4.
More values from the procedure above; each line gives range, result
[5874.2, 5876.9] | 16.8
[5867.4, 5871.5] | 15.5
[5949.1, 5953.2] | 16.3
